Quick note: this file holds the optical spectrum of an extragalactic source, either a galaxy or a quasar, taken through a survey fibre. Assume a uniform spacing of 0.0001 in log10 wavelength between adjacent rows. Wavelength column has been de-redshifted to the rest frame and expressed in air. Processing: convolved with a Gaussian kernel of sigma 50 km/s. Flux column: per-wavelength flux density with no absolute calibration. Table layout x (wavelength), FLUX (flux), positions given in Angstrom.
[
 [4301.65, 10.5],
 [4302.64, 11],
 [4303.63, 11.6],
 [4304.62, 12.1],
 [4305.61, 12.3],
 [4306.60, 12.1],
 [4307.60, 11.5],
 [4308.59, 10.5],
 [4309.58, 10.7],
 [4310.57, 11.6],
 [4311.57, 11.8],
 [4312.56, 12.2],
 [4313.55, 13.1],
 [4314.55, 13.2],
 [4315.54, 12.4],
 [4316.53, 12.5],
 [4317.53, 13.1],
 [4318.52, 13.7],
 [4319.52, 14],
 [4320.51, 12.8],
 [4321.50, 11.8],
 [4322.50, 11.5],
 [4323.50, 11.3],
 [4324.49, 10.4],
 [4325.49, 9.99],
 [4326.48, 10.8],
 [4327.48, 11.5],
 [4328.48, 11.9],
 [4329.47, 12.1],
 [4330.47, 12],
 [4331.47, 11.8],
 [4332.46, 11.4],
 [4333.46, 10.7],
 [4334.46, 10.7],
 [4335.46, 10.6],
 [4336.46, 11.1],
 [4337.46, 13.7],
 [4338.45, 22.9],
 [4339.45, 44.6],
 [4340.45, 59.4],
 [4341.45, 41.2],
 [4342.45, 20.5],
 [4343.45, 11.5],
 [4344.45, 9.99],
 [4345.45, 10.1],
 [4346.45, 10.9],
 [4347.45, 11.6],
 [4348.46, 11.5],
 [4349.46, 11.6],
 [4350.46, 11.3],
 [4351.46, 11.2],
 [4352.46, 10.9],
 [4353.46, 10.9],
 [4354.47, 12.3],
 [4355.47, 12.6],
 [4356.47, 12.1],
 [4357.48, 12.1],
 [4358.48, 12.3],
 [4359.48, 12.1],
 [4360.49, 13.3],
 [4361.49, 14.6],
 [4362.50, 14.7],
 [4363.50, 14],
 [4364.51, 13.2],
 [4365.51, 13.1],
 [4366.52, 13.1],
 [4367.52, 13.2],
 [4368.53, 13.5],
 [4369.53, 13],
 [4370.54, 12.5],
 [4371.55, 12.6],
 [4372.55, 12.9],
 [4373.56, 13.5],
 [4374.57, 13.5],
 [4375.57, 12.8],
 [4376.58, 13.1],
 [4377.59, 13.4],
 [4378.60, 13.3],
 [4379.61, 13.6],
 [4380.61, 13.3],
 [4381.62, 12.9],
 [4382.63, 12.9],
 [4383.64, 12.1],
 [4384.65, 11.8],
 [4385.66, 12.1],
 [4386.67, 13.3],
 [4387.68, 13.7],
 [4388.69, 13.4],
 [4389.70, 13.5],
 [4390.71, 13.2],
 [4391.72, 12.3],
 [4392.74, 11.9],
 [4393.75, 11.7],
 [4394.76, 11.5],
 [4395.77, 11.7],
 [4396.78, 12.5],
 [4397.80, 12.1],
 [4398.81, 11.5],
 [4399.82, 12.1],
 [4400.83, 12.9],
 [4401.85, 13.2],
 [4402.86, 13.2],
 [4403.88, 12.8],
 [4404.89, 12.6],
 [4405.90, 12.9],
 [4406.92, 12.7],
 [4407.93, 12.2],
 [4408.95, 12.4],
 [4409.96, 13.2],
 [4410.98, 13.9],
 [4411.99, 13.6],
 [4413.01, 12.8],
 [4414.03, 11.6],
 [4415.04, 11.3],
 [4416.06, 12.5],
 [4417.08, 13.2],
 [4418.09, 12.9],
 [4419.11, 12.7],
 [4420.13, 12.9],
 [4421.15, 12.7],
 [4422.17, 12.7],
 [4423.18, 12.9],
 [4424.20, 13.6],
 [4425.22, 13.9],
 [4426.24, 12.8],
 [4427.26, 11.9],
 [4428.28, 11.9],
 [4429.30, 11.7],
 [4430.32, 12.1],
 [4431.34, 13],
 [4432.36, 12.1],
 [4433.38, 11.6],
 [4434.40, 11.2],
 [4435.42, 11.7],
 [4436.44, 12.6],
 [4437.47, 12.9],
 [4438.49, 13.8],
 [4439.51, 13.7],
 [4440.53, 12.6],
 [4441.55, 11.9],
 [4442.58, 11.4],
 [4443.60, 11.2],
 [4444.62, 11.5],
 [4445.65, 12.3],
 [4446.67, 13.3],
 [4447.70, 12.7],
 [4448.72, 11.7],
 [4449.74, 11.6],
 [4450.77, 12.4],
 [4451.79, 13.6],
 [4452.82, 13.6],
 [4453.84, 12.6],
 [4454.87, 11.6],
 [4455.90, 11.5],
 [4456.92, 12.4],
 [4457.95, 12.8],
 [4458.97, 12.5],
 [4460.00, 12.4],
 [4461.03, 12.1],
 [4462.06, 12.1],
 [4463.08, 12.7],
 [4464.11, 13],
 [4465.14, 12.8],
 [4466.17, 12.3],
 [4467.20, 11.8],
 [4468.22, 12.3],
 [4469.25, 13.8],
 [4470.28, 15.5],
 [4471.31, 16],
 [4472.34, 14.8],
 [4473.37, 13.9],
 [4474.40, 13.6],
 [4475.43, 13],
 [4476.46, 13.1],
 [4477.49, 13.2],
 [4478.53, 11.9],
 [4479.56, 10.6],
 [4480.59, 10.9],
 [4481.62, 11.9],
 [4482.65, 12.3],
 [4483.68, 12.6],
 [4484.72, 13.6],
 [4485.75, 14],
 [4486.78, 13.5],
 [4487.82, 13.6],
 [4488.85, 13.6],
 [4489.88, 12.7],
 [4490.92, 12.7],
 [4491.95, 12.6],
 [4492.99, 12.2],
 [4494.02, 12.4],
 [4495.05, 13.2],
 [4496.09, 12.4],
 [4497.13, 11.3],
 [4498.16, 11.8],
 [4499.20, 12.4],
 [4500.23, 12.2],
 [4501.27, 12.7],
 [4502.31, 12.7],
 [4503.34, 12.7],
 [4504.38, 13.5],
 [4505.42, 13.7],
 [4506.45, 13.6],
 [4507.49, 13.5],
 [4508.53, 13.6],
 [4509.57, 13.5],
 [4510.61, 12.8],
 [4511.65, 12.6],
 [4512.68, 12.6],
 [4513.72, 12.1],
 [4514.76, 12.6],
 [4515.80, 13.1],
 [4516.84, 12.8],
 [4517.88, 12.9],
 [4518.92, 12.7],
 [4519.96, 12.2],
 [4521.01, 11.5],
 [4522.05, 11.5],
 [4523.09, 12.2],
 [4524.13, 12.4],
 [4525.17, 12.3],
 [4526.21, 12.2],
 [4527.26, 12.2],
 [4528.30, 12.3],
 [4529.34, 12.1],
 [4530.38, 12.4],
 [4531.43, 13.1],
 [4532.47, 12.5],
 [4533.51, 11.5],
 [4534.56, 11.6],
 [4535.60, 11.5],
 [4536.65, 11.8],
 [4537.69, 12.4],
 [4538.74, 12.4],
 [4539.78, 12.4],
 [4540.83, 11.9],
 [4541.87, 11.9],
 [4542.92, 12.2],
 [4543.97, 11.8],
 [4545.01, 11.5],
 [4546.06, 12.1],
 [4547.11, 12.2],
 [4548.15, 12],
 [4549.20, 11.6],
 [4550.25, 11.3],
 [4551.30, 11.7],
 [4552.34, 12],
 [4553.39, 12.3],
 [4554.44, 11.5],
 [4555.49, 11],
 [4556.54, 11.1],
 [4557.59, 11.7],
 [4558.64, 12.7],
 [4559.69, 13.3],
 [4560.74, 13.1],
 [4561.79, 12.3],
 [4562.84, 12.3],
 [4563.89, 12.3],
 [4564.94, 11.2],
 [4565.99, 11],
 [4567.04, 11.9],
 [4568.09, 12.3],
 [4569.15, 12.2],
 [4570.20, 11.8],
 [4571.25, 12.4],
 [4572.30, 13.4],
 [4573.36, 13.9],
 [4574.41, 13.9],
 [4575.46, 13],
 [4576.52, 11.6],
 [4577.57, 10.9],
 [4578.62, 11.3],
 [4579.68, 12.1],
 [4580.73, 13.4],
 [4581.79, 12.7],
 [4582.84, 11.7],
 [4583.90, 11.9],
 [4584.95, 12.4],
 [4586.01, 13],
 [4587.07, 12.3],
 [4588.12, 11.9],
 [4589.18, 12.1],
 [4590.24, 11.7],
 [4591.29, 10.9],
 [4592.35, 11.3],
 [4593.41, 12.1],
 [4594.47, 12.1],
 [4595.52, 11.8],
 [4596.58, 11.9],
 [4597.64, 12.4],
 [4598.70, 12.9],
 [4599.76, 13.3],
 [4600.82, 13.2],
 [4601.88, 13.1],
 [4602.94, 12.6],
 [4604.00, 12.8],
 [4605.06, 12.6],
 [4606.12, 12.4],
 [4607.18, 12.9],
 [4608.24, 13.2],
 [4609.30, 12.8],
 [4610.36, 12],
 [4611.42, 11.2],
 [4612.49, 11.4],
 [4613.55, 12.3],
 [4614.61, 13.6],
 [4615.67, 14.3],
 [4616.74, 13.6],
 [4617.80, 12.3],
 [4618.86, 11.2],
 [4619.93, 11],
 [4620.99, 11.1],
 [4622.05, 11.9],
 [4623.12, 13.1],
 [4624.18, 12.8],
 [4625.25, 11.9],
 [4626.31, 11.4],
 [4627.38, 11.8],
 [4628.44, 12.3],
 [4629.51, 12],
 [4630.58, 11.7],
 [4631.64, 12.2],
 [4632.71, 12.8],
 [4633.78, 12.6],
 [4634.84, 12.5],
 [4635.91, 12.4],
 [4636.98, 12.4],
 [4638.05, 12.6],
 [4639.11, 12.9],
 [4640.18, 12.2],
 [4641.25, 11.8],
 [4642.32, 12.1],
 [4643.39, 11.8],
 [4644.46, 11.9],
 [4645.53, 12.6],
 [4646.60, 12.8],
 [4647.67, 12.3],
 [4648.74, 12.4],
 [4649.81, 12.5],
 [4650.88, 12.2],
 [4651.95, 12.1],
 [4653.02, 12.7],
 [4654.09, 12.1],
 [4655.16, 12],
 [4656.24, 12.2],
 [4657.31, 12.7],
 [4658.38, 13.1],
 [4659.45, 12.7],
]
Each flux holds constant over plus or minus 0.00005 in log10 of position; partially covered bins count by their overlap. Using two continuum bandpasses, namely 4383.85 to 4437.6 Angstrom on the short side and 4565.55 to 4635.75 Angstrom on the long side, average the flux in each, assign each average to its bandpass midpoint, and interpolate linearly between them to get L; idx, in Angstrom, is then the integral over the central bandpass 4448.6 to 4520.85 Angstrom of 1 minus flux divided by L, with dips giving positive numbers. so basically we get -1.9 Angstrom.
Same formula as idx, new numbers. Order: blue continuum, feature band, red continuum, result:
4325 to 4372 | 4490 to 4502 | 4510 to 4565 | 0.3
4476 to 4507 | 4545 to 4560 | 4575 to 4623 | 0.7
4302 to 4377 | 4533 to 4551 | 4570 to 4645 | 1.1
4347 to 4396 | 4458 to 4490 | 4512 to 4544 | -1.5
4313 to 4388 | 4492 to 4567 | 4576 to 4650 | 3.2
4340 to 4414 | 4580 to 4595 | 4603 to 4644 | 0.5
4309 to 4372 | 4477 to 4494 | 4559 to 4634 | 0.6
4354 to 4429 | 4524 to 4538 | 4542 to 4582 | 0.1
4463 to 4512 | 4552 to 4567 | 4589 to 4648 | 0.7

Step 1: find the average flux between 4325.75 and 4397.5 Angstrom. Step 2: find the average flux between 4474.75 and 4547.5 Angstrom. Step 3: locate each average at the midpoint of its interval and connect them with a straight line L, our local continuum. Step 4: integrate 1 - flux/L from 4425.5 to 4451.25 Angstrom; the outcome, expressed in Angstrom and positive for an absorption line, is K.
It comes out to 2.0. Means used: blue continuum 14.1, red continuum 12.5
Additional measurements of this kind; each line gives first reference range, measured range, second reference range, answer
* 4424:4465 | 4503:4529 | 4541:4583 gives -1.0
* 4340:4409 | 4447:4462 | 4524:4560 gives 0.6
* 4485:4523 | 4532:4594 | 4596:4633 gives 2.4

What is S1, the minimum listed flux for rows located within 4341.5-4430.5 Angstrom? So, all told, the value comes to 9.99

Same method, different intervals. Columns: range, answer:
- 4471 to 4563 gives 10.6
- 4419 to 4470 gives 11.2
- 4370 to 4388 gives 11.8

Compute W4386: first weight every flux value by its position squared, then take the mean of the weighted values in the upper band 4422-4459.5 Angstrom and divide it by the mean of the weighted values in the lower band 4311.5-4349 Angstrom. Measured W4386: 0.86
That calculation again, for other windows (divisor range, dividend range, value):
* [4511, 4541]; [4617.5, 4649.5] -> 1.04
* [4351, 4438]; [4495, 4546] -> 1.04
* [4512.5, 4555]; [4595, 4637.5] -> 1.06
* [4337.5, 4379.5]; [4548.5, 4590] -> 0.86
